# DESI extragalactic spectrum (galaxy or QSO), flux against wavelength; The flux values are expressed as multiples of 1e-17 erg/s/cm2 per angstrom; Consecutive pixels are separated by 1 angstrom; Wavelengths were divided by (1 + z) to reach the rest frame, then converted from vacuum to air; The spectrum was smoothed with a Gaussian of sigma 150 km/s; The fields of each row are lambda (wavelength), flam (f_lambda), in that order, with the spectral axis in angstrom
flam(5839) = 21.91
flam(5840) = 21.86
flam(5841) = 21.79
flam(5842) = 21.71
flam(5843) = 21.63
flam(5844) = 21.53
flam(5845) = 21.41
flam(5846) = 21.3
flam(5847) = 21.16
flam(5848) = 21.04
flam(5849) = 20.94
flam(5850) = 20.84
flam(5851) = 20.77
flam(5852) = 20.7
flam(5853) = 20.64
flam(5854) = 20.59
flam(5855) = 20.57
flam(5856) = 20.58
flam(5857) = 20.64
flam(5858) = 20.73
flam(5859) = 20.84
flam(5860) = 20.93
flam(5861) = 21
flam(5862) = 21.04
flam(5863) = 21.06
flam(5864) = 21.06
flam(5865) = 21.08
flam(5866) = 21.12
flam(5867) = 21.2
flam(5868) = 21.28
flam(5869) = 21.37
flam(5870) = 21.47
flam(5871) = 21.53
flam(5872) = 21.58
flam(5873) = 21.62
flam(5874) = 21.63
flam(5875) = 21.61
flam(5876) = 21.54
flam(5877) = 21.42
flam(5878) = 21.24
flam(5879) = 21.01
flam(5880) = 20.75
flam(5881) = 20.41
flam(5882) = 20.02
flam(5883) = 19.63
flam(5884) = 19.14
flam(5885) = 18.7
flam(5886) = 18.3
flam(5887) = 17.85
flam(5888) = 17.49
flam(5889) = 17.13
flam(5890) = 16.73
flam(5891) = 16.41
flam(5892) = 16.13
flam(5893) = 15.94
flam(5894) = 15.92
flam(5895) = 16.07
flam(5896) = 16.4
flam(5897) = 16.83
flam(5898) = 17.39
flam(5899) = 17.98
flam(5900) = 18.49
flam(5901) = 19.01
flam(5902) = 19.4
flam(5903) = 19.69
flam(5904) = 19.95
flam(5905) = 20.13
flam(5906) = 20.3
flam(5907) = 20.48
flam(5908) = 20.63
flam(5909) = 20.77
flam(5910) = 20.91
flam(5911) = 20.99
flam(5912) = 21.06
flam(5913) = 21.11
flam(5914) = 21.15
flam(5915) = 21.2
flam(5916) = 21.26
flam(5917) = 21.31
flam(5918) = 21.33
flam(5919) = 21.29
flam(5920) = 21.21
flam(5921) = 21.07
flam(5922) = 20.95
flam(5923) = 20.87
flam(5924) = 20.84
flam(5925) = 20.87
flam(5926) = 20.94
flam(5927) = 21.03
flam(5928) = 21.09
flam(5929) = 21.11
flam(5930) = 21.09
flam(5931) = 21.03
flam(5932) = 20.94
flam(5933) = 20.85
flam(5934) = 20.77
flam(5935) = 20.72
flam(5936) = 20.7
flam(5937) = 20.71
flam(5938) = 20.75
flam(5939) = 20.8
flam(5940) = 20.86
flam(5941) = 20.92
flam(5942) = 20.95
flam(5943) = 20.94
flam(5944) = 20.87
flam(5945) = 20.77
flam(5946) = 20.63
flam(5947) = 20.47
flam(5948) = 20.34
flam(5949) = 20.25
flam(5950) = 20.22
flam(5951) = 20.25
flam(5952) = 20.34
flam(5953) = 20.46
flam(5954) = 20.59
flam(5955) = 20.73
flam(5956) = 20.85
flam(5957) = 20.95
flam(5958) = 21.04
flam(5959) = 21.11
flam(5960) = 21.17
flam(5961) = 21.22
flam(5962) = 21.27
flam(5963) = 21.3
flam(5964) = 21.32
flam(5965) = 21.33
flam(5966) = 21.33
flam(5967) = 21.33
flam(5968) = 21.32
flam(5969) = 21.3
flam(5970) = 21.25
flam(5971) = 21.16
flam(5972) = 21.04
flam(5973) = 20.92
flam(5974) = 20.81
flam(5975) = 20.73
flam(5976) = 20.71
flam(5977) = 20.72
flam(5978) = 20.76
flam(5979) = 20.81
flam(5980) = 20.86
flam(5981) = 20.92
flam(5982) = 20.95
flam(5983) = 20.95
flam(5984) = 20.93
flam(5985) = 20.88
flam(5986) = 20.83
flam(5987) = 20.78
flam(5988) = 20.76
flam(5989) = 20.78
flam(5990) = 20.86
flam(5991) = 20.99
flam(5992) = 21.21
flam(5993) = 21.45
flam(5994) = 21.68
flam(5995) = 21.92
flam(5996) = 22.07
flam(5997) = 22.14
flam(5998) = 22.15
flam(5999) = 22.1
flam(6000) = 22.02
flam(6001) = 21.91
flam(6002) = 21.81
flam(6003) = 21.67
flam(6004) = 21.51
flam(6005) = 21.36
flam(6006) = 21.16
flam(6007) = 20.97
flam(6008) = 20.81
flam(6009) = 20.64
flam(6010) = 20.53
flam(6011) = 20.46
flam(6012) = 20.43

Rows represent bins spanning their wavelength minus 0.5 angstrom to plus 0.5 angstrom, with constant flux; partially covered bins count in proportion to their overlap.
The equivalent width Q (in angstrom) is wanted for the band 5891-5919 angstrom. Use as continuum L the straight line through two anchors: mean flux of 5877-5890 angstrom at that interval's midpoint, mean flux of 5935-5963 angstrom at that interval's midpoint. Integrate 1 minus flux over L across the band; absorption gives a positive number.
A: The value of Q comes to 0.7 angstrom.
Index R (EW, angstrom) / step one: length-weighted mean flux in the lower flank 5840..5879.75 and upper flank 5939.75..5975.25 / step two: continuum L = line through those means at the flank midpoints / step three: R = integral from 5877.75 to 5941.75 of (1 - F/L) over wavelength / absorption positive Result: 3.70 angstrom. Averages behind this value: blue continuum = 21.2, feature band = 19.8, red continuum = 20.9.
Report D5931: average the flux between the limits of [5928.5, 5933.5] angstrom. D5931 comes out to 21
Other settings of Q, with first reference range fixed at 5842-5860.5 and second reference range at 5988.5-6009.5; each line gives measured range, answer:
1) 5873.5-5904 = 3.46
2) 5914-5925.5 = 0.05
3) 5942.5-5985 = 0.94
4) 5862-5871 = -0.09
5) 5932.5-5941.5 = 0.20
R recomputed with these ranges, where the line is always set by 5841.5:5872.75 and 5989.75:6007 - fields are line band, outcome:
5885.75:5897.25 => 2.4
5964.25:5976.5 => 0.2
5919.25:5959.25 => 1.1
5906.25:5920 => 0.2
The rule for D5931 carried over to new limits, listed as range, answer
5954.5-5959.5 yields 20.9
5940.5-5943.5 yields 20.9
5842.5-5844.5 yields 21.6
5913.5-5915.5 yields 21.2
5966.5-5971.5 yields 21.3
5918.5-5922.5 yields 21.1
